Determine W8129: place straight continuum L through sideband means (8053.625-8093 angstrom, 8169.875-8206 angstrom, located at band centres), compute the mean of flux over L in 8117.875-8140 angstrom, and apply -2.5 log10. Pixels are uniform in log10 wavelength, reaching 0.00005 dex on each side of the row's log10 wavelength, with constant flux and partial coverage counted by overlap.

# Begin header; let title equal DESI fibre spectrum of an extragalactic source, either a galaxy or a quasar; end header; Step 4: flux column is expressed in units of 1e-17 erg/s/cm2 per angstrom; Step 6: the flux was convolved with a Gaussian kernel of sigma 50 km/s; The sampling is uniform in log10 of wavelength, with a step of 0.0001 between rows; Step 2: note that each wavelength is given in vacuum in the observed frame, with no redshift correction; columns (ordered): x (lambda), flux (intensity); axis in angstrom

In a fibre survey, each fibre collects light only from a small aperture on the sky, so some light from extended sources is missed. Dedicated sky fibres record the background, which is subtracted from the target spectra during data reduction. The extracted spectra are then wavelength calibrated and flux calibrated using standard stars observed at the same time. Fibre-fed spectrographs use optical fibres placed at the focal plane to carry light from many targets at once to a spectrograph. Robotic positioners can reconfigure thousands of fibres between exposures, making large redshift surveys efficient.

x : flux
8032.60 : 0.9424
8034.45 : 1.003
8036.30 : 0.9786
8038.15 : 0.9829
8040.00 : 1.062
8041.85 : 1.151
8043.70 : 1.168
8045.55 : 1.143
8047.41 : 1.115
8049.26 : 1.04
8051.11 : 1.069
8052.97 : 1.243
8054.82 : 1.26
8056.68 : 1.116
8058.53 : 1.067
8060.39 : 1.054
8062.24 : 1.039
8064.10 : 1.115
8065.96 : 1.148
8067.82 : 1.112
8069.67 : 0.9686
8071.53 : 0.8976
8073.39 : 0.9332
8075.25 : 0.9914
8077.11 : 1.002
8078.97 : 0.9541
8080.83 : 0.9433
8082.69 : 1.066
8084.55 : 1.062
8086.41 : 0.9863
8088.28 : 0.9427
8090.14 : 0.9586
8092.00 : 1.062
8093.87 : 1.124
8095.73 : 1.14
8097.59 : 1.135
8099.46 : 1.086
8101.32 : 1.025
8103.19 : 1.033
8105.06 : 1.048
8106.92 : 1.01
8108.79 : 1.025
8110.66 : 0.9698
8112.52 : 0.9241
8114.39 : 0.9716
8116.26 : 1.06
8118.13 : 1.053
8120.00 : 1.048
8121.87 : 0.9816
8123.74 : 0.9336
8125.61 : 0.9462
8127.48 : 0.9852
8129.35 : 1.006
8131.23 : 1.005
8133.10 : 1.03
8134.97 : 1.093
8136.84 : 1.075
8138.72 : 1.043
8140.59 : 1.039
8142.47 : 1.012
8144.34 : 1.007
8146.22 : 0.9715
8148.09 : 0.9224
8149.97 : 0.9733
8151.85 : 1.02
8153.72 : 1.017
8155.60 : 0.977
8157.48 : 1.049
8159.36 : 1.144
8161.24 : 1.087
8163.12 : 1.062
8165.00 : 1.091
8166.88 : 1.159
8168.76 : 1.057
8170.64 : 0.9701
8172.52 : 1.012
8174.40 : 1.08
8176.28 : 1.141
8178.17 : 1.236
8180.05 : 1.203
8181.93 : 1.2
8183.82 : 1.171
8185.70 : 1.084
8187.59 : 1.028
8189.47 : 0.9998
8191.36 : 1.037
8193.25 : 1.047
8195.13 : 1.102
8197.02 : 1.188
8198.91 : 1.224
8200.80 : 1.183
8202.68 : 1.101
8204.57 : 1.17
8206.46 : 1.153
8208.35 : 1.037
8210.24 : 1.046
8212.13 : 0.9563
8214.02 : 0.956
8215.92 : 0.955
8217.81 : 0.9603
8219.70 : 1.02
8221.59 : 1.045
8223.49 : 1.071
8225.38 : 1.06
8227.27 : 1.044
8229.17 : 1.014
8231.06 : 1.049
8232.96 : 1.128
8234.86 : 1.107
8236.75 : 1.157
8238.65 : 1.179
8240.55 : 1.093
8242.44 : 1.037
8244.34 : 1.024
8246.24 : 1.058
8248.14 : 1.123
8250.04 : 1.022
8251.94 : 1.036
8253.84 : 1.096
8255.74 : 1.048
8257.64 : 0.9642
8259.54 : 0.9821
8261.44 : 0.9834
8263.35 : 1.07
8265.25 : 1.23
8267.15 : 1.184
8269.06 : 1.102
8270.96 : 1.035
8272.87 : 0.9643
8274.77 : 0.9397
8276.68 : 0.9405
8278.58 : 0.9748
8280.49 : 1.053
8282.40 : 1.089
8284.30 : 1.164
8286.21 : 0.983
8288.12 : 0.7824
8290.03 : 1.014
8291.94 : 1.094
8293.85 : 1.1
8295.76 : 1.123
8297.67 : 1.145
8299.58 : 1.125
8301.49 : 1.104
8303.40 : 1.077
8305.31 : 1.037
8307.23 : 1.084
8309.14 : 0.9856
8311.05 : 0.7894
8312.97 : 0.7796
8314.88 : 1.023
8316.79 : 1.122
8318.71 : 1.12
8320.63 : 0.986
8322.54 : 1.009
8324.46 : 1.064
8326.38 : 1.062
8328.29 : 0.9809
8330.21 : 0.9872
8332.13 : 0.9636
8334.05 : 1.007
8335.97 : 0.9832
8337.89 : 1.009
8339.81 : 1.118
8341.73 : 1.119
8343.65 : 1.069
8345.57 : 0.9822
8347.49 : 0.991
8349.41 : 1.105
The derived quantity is 0.06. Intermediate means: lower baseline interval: 1.03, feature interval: 1.02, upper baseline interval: 1.12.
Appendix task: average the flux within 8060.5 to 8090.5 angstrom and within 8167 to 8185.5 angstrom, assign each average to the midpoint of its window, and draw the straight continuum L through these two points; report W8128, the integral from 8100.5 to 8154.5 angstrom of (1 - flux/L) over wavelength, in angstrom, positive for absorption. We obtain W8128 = 3.0 angstrom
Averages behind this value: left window 1.01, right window 1.12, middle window 1.01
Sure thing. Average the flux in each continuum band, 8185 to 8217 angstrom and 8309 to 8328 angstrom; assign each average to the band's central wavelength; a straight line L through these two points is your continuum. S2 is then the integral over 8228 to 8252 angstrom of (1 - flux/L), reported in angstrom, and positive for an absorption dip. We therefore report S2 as -0.75 angstrom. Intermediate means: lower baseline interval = 1.07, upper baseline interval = 0.994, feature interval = 1.08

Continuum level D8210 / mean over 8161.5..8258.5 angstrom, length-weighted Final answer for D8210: 1.08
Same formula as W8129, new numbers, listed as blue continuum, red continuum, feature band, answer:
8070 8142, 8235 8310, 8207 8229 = 0.029 mag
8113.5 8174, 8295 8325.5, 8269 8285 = 0.011 mag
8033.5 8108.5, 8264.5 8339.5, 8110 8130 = 0.065 mag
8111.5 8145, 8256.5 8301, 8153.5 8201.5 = -0.077 mag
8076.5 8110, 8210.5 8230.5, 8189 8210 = -0.101 mag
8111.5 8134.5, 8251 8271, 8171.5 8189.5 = -0.095 mag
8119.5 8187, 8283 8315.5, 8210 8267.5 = -0.019 mag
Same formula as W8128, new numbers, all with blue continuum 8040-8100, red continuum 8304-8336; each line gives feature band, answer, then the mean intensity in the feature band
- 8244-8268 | -1.1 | 1.06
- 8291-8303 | -1.3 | 1.11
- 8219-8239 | -1.0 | 1.08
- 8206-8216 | 0.1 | 1.02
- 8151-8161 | 0.0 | 1.04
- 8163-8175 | -0.2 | 1.06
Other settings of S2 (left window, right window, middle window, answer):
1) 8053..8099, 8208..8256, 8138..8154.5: 0.8 angstrom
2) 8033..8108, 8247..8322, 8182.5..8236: -1.4 angstrom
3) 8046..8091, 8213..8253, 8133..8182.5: -0.5 angstrom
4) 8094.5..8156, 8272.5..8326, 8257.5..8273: -0.7 angstrom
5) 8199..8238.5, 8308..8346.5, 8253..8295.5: 0.0 angstrom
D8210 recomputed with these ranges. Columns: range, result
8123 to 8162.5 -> 1.02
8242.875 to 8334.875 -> 1.03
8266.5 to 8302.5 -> 1.05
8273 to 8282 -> 0.983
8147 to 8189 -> 1.08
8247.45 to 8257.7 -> 1.05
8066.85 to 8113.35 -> 1.02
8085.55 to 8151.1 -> 1.02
